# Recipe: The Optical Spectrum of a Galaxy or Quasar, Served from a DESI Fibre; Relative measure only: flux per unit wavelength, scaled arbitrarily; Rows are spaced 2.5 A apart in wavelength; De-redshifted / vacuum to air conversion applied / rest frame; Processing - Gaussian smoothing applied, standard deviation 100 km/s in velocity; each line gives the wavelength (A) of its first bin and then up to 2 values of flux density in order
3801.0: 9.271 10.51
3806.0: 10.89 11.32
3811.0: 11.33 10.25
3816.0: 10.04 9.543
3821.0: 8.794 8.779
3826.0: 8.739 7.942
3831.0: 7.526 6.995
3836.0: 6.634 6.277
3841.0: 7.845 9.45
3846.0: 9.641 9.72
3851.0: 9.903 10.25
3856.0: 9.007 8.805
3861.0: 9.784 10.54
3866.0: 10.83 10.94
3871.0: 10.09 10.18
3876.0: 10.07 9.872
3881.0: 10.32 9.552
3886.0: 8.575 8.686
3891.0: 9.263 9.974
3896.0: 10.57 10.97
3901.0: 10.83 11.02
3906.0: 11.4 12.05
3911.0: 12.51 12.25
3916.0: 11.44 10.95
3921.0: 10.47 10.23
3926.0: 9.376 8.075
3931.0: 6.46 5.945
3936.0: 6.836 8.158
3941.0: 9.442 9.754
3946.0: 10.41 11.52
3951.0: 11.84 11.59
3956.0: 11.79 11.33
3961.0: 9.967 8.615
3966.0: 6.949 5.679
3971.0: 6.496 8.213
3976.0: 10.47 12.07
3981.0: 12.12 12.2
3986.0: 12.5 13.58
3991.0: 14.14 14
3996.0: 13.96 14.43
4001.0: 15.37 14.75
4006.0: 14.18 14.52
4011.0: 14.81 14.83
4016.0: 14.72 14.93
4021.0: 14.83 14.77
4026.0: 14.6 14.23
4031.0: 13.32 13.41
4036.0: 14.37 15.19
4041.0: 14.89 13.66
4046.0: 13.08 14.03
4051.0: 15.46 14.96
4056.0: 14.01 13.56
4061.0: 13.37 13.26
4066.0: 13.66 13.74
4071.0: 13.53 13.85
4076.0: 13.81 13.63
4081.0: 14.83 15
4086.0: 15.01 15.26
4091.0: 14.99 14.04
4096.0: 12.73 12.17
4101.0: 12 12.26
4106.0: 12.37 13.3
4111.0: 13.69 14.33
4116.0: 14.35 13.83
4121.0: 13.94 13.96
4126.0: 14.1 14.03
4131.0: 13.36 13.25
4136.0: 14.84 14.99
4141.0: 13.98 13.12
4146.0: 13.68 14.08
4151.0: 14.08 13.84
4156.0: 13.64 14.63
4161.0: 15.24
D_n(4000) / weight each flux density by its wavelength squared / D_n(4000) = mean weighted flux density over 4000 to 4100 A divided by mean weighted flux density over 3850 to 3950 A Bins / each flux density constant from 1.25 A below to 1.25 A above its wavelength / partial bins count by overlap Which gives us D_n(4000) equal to 1.5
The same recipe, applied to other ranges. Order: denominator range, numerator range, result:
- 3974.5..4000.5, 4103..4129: 1.12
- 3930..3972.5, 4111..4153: 1.70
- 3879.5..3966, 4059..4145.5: 1.50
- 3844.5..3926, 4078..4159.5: 1.51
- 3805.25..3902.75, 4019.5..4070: 1.64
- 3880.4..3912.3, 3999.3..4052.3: 1.48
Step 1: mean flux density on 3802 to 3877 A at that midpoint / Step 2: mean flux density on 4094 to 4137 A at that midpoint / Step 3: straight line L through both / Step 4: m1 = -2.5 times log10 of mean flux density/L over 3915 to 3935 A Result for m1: 0.18 mag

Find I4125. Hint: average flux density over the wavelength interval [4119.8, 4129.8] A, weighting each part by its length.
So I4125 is 14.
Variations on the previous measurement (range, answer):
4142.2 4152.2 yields 13.7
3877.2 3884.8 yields 9.91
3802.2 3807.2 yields 10.7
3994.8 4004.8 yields 14.6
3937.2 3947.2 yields 9.42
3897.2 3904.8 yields 10.9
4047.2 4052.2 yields 14.7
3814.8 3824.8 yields 9.28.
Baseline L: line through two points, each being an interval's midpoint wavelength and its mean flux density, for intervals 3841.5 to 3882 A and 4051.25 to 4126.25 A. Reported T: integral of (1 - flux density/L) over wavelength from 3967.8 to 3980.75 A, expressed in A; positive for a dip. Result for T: 3.1 A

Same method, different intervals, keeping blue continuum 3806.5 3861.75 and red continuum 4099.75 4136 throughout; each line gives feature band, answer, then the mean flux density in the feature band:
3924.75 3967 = 5.9 A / 9.31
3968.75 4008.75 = -3.3 A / 12.5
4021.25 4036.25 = -2.5 A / 14.1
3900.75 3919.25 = -2.5 A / 11.6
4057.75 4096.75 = -3.5 A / 14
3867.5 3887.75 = -0.4 A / 9.91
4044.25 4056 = -1.7 A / 14.3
